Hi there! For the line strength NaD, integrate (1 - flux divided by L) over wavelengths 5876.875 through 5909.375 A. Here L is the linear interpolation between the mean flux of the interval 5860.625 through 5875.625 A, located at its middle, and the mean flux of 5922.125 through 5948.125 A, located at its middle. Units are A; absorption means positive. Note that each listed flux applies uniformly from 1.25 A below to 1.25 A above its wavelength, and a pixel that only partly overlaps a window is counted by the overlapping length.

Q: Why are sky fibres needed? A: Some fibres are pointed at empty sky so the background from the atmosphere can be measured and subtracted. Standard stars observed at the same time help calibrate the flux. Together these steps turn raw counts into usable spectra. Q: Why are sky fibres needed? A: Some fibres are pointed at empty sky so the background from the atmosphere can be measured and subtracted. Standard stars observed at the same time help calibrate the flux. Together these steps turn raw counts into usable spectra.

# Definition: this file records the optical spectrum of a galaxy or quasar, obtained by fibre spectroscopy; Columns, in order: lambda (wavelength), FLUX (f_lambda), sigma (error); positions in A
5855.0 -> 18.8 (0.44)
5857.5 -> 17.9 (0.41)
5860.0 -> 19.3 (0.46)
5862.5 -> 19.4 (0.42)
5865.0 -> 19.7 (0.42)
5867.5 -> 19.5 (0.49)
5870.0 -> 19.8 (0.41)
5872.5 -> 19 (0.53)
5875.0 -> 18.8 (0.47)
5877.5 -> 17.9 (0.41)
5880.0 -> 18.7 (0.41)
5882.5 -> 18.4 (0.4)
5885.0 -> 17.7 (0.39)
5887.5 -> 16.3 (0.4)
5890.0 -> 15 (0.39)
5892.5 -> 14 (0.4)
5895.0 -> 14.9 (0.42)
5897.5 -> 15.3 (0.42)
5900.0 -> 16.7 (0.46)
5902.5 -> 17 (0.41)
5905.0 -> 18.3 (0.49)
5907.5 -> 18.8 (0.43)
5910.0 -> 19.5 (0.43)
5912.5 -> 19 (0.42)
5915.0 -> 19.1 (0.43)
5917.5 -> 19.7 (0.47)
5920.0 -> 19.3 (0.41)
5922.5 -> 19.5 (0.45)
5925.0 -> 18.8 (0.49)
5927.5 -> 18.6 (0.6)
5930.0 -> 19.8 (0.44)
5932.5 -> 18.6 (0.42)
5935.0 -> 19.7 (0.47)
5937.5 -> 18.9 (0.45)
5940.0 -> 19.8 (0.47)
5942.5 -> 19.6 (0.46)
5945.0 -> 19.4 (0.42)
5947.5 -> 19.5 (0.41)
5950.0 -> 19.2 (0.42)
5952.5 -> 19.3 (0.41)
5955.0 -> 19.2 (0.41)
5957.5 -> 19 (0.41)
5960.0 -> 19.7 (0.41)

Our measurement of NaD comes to 4.15 A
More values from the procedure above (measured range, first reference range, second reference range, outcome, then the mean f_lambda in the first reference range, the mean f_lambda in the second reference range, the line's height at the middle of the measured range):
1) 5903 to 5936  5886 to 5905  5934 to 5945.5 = -2.4 A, 15.8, 19.5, 17.8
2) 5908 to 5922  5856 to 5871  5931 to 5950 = 0.0 A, 19.2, 19.4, 19.3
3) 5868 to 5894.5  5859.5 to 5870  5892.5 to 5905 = 0.5 A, 19.5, 16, 17.8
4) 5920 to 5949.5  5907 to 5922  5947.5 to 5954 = 0.0 A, 19.3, 19.3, 19.3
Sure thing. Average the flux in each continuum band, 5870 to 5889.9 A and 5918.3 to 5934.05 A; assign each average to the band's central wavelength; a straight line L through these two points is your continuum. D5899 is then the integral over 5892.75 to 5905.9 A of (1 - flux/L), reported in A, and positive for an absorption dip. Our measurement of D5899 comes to 1.6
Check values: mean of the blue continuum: 18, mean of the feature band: 16.2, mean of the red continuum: 19.1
